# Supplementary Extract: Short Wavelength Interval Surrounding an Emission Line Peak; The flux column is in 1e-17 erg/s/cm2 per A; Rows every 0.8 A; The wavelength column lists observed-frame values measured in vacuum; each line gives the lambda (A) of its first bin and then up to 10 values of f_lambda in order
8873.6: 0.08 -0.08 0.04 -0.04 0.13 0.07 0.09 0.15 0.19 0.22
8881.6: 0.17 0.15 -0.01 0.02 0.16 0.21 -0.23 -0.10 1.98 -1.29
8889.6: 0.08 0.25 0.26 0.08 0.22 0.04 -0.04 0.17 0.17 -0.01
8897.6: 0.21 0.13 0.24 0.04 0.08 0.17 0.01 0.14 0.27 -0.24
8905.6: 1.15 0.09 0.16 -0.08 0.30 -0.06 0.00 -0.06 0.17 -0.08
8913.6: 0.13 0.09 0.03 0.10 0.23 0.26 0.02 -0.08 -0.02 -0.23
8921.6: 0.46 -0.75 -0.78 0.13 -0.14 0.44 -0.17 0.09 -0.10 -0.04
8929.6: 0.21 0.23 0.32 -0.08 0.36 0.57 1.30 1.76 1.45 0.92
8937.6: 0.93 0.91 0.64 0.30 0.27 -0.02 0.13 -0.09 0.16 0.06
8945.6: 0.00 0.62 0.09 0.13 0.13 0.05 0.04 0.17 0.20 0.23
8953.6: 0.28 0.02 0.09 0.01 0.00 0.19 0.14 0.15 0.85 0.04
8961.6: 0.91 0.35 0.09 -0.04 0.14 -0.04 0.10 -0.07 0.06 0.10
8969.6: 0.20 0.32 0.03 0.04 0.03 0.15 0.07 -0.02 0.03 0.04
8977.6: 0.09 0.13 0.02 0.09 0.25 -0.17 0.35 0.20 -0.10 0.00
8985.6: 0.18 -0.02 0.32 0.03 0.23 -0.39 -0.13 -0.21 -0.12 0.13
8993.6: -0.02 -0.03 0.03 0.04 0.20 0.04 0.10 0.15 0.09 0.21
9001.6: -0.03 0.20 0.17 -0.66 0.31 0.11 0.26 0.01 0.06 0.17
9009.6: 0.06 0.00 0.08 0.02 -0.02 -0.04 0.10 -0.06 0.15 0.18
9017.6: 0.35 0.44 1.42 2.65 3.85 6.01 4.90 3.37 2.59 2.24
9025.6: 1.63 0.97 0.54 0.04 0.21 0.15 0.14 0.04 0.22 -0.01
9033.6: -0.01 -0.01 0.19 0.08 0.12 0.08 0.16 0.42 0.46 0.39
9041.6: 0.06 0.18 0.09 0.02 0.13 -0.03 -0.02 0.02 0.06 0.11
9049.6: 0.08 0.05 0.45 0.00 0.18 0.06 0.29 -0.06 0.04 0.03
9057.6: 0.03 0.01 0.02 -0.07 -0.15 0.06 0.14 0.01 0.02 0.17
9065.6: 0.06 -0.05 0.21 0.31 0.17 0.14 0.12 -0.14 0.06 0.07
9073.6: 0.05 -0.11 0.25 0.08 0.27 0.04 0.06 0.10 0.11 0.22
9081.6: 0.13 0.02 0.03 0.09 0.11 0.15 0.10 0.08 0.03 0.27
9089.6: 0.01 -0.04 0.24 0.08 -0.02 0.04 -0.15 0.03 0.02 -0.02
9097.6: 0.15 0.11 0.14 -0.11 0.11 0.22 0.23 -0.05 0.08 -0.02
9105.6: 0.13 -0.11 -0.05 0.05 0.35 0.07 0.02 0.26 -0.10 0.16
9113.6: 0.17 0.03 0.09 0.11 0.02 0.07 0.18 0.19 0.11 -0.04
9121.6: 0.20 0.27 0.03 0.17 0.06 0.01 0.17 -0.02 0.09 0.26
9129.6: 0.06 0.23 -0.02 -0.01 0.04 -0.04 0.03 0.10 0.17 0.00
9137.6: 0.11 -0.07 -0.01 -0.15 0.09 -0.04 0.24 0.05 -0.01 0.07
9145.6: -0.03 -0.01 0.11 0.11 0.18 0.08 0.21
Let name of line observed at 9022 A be [O III]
